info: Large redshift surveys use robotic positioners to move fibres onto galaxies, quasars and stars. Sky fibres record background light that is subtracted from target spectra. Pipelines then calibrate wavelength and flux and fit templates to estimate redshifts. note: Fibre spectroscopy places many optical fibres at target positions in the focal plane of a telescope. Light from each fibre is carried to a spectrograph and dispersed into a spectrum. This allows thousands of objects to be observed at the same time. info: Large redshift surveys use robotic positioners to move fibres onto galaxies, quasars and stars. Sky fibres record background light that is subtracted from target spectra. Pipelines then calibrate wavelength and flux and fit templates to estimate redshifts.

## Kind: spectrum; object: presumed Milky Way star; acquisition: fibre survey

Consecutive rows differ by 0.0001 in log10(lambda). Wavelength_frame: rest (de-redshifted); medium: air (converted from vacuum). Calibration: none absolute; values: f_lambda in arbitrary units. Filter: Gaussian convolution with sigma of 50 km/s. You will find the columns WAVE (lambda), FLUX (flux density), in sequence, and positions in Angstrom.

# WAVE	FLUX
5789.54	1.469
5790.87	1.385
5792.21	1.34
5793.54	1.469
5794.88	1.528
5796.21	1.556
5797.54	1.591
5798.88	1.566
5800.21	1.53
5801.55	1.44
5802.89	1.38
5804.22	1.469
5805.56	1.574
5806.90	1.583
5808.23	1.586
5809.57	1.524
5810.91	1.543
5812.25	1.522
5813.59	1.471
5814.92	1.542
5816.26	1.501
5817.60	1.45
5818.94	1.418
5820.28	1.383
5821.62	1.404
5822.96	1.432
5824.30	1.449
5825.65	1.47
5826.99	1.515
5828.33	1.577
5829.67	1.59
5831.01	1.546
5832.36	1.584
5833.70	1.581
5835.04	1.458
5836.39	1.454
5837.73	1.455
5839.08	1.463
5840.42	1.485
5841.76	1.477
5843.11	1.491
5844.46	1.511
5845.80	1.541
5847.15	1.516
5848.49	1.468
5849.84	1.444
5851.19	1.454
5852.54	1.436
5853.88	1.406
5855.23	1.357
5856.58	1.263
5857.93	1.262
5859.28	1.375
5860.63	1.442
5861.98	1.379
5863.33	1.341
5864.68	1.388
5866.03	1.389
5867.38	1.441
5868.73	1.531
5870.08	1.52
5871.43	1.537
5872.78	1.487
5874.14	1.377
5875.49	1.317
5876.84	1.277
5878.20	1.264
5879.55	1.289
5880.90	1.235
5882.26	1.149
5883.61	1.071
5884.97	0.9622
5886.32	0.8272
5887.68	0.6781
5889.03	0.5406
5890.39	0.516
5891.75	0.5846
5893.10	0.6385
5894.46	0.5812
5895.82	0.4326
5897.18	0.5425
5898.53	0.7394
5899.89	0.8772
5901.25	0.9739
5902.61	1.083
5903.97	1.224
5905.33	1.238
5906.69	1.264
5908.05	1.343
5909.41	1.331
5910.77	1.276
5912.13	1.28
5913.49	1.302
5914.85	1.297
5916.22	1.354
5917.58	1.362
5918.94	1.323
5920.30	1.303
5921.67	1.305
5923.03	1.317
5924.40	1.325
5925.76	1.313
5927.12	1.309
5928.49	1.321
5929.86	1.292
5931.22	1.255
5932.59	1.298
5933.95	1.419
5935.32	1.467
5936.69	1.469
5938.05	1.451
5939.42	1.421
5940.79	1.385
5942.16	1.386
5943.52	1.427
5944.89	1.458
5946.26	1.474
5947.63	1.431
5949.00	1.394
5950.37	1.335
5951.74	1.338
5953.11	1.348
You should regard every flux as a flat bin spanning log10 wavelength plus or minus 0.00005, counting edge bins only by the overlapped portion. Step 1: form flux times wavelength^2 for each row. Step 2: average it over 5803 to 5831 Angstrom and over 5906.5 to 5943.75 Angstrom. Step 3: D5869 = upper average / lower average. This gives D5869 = 0.9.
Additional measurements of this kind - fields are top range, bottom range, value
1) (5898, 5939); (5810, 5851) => 0.88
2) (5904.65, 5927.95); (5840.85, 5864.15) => 0.94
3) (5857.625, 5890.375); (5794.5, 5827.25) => 0.84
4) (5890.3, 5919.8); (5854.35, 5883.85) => 0.78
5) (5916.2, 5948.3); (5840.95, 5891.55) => 1.09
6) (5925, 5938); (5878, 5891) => 1.46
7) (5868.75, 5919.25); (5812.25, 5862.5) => 0.76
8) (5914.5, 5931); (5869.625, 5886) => 1.05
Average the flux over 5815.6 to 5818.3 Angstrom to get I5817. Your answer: 1.47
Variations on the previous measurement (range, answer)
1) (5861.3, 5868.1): 1.39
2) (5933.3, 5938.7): 1.45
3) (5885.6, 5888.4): 0.754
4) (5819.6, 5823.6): 1.41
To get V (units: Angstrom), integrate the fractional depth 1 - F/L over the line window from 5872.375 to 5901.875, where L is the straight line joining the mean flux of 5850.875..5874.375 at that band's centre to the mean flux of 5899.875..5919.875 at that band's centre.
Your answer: 9.2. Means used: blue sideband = 1.41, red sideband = 1.25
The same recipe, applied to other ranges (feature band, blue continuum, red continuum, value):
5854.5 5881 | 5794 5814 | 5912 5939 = 0.9 Angstrom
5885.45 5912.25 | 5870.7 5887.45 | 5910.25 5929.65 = 8.0 Angstrom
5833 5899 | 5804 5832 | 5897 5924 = 6.1 Angstrom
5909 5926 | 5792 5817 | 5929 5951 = 1.2 Angstrom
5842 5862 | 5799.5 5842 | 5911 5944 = 0.4 Angstrom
